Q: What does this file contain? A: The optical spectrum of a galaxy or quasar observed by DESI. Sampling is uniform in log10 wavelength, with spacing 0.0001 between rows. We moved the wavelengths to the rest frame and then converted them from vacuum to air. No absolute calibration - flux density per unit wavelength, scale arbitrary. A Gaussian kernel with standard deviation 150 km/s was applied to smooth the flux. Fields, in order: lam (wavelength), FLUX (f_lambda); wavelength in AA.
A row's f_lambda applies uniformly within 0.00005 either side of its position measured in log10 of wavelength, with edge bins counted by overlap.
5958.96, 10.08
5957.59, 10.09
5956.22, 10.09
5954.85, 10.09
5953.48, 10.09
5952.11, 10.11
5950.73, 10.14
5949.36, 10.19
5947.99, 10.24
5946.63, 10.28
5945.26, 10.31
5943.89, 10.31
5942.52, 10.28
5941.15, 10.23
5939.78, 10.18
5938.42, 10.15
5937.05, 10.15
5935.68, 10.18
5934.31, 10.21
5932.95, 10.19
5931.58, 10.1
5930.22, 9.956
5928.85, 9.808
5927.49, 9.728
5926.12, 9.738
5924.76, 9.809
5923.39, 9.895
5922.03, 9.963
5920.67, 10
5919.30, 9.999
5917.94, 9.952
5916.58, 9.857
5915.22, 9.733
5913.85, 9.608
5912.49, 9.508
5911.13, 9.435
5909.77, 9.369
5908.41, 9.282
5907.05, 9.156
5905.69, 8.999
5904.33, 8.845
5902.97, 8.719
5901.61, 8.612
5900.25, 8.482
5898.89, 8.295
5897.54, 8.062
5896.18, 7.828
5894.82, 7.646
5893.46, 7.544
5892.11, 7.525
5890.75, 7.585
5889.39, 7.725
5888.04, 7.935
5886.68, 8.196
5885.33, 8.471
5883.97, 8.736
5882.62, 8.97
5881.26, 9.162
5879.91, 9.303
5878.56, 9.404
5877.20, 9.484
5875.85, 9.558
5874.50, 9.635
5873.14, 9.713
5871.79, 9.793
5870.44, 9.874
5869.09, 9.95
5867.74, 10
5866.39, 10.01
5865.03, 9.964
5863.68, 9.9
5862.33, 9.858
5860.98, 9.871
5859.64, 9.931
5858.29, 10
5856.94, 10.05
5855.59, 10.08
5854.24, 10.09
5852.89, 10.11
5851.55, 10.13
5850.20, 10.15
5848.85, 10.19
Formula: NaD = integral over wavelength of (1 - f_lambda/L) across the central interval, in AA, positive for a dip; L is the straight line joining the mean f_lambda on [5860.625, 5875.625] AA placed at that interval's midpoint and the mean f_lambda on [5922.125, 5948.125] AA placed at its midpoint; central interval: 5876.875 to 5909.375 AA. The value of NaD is 4.7 AA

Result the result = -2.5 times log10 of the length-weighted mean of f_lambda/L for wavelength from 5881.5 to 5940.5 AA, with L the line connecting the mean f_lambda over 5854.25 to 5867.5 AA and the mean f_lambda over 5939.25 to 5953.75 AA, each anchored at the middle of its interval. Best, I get 0.11 mag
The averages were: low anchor 9.97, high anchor 10.2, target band 9.17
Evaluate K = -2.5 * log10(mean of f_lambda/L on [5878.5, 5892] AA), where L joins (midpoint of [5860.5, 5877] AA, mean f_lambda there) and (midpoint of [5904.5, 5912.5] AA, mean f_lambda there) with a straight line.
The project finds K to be 0.14 mag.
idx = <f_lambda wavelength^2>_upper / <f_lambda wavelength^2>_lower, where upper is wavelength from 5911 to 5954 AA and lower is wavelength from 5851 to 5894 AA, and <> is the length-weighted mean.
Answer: 1.10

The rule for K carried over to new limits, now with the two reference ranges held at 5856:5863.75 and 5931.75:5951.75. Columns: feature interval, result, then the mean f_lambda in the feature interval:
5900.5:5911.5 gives 0.12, 9.02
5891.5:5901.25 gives 0.26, 7.94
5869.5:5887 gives 0.08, 9.29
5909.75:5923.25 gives 0.04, 9.77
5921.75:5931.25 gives 0.03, 9.85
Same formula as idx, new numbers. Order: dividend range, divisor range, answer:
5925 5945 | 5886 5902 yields 1.29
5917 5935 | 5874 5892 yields 1.16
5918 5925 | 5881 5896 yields 1.24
